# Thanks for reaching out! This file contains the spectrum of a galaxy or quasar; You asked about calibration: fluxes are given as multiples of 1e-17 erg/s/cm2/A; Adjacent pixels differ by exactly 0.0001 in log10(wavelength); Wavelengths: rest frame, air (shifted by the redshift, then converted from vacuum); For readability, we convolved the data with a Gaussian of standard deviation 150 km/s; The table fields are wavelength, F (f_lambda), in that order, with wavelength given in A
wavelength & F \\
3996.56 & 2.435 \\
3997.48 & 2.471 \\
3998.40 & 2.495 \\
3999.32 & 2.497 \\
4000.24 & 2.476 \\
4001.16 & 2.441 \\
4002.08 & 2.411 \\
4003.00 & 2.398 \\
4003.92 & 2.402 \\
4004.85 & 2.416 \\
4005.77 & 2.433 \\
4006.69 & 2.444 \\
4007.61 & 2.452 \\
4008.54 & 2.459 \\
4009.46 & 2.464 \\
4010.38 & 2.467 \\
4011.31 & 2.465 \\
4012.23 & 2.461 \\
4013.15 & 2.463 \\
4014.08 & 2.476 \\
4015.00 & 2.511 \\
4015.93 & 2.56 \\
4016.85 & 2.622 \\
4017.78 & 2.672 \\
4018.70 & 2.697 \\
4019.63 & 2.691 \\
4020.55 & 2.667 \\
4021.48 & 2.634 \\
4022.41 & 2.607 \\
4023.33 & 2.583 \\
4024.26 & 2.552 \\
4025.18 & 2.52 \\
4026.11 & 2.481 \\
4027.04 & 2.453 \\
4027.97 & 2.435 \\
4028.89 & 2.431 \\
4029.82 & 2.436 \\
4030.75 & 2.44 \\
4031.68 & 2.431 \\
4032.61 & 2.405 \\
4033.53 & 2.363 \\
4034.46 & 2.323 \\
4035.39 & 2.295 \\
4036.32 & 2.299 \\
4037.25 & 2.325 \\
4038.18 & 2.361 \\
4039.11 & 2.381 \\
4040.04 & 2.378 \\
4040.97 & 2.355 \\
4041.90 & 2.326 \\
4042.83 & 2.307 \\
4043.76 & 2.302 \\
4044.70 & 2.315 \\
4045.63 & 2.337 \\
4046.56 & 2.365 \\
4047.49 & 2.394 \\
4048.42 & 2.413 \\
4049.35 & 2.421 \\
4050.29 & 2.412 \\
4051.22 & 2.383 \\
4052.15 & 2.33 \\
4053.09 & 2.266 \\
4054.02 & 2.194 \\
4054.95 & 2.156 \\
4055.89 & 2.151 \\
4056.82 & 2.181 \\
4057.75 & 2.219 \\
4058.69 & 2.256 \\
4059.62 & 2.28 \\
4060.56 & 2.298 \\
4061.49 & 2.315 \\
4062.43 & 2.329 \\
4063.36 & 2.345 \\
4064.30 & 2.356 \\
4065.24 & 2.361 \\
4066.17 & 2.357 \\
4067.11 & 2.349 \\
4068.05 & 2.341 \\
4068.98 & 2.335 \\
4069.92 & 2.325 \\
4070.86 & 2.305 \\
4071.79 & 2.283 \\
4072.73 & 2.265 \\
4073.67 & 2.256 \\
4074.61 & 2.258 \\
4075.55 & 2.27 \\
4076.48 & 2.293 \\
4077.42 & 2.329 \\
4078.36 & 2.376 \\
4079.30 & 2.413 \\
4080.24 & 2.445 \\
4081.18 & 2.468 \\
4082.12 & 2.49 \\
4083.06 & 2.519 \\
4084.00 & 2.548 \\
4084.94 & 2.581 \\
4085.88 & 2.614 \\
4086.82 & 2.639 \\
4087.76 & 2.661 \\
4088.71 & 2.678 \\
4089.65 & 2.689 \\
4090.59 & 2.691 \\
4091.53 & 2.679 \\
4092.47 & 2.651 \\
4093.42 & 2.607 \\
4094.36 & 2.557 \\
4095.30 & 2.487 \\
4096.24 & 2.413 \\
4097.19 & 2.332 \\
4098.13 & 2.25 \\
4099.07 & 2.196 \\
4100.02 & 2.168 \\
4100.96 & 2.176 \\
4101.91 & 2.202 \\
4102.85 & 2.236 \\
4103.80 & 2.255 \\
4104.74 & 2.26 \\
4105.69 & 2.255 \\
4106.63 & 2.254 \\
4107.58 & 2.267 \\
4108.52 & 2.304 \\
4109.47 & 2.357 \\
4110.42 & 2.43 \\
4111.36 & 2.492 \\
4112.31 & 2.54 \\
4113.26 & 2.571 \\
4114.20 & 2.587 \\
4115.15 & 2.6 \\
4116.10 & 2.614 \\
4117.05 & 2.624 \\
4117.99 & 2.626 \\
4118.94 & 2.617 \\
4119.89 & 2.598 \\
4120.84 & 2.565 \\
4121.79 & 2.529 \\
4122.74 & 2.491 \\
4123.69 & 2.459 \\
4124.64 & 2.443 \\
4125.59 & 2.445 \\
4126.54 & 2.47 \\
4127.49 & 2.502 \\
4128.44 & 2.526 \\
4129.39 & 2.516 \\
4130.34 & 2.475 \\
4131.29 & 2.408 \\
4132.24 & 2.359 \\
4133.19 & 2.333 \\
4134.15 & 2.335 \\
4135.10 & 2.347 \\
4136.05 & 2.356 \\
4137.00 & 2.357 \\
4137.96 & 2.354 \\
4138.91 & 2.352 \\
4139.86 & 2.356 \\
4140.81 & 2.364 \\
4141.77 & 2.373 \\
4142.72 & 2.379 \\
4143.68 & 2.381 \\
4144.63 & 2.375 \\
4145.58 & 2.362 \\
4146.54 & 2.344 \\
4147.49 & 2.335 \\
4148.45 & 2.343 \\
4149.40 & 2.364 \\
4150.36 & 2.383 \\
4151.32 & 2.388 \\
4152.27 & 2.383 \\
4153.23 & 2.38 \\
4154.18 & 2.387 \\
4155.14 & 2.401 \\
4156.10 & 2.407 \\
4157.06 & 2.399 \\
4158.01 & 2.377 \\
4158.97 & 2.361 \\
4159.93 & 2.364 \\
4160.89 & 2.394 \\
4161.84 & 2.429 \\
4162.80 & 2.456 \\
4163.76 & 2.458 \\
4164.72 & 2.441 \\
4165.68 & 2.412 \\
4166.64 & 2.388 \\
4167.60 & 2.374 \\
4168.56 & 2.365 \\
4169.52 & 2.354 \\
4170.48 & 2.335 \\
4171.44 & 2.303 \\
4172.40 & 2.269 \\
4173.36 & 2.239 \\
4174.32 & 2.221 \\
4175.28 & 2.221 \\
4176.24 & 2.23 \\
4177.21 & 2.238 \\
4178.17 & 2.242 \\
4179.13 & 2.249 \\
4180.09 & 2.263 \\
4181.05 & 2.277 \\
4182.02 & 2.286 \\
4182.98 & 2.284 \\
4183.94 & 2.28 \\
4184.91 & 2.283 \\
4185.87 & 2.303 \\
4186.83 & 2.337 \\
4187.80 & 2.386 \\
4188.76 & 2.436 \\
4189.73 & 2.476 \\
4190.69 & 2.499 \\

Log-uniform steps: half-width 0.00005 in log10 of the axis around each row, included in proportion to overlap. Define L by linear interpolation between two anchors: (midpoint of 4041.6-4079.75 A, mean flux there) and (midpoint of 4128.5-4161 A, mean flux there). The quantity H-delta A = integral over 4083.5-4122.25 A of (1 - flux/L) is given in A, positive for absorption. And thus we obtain -2.1 A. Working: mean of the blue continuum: 2.31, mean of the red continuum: 2.38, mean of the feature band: 2.47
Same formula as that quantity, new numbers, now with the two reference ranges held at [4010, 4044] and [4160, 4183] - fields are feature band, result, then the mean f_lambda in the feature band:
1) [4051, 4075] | 1.41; 2.29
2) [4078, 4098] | -1.16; 2.55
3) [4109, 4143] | -1.40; 2.47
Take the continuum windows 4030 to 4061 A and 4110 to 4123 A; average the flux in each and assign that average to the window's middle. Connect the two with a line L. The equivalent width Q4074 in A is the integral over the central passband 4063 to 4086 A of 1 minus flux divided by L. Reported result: 0.45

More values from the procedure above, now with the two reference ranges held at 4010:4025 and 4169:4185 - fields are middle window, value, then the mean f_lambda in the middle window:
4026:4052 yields 1.6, 2.38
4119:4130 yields -0.6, 2.51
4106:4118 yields -0.4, 2.48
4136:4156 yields -0.4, 2.37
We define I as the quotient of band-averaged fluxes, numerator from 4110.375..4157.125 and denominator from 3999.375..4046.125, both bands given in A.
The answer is 1.0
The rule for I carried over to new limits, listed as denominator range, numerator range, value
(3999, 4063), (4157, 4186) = 0.96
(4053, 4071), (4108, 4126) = 1.10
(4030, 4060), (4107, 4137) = 1.06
